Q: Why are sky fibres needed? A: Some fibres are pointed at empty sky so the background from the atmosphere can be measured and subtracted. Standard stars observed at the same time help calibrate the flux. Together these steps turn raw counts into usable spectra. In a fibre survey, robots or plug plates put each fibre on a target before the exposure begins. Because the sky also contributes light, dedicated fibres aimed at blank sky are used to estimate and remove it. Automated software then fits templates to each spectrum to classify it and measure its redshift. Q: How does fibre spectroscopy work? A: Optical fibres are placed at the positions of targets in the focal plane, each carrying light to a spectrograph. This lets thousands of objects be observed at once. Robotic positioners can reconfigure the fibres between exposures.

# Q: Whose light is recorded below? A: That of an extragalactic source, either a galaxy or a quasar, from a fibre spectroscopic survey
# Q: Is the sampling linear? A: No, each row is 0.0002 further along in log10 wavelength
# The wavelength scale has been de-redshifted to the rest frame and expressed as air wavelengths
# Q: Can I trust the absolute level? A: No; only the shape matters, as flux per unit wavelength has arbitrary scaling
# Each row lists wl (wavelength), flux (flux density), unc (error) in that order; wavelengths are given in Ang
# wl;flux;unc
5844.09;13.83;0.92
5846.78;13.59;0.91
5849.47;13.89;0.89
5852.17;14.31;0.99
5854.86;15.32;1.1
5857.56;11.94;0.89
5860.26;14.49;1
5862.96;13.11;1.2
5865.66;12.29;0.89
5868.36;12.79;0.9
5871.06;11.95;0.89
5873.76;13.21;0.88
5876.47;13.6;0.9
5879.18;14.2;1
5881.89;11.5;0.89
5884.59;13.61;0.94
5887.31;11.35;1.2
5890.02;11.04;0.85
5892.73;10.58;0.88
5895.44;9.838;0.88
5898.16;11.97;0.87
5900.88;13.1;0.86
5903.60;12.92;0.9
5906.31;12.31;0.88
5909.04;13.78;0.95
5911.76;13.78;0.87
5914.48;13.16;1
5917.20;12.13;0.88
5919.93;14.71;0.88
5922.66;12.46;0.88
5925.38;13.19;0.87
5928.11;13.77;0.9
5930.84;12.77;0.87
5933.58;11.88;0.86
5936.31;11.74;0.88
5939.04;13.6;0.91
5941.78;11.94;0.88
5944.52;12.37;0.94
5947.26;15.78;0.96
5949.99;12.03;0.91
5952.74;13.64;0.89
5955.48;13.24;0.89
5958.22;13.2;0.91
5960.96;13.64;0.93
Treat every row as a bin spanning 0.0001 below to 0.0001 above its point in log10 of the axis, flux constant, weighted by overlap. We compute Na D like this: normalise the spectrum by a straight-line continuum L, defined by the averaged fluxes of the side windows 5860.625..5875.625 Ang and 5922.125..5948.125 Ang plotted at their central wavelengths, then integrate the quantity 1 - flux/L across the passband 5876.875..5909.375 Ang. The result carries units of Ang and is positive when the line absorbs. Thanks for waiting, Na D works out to 1.73 Ang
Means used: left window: 12.8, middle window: 12.2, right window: 12.9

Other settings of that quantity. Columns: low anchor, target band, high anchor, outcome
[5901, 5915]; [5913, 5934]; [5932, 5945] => -0.5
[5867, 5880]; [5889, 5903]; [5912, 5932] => 1.9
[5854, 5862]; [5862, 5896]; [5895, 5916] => 2.7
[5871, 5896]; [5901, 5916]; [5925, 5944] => -0.9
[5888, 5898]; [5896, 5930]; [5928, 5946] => -4.4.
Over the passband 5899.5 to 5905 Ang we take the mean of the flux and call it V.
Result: 13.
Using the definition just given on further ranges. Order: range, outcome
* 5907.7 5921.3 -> 13.5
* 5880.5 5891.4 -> 11.9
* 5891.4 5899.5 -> 10.8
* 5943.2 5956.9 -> 13.4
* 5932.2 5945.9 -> 12.3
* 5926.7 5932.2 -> 13.3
